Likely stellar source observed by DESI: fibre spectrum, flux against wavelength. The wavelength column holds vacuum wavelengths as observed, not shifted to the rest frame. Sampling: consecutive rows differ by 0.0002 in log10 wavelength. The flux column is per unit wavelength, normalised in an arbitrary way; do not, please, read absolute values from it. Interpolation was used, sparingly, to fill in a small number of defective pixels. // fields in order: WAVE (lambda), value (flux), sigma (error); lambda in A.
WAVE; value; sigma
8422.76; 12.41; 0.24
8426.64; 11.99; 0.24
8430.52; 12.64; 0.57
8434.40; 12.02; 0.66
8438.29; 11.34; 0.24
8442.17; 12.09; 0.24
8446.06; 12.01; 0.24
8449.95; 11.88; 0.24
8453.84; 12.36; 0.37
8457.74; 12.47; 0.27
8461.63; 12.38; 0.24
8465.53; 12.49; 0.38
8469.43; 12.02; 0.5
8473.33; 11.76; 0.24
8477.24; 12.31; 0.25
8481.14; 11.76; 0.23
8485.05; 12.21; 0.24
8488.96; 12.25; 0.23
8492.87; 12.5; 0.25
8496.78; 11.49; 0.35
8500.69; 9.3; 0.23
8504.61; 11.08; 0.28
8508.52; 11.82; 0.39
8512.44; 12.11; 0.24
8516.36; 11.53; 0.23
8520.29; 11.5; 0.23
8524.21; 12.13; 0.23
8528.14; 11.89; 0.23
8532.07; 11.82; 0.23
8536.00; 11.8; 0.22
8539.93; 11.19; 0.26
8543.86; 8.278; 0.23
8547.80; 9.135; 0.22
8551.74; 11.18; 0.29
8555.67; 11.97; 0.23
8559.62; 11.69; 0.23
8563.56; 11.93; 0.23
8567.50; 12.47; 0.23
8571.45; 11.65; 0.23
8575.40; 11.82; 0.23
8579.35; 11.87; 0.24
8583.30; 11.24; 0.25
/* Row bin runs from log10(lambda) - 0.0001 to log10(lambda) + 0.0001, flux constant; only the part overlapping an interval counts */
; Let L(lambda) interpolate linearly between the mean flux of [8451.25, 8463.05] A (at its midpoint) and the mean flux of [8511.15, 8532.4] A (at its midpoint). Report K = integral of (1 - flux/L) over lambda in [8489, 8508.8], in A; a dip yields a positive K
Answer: 1.2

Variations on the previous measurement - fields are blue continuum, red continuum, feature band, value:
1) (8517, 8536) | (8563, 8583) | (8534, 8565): 2.5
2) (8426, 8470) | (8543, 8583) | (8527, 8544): 0.4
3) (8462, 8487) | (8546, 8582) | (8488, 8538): 1.0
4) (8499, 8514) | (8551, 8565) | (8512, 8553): 1.1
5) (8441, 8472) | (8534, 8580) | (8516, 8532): -0.3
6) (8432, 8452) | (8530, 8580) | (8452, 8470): -0.9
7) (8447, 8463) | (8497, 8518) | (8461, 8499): -1.1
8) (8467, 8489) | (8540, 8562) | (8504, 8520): -0.5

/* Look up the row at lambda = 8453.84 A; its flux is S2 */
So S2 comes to 12.36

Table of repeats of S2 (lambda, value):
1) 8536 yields 11.8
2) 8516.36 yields 11.53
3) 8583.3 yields 11.24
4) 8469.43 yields 12.02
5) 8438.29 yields 11.34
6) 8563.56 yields 11.93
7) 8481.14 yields 11.76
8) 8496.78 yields 11.49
